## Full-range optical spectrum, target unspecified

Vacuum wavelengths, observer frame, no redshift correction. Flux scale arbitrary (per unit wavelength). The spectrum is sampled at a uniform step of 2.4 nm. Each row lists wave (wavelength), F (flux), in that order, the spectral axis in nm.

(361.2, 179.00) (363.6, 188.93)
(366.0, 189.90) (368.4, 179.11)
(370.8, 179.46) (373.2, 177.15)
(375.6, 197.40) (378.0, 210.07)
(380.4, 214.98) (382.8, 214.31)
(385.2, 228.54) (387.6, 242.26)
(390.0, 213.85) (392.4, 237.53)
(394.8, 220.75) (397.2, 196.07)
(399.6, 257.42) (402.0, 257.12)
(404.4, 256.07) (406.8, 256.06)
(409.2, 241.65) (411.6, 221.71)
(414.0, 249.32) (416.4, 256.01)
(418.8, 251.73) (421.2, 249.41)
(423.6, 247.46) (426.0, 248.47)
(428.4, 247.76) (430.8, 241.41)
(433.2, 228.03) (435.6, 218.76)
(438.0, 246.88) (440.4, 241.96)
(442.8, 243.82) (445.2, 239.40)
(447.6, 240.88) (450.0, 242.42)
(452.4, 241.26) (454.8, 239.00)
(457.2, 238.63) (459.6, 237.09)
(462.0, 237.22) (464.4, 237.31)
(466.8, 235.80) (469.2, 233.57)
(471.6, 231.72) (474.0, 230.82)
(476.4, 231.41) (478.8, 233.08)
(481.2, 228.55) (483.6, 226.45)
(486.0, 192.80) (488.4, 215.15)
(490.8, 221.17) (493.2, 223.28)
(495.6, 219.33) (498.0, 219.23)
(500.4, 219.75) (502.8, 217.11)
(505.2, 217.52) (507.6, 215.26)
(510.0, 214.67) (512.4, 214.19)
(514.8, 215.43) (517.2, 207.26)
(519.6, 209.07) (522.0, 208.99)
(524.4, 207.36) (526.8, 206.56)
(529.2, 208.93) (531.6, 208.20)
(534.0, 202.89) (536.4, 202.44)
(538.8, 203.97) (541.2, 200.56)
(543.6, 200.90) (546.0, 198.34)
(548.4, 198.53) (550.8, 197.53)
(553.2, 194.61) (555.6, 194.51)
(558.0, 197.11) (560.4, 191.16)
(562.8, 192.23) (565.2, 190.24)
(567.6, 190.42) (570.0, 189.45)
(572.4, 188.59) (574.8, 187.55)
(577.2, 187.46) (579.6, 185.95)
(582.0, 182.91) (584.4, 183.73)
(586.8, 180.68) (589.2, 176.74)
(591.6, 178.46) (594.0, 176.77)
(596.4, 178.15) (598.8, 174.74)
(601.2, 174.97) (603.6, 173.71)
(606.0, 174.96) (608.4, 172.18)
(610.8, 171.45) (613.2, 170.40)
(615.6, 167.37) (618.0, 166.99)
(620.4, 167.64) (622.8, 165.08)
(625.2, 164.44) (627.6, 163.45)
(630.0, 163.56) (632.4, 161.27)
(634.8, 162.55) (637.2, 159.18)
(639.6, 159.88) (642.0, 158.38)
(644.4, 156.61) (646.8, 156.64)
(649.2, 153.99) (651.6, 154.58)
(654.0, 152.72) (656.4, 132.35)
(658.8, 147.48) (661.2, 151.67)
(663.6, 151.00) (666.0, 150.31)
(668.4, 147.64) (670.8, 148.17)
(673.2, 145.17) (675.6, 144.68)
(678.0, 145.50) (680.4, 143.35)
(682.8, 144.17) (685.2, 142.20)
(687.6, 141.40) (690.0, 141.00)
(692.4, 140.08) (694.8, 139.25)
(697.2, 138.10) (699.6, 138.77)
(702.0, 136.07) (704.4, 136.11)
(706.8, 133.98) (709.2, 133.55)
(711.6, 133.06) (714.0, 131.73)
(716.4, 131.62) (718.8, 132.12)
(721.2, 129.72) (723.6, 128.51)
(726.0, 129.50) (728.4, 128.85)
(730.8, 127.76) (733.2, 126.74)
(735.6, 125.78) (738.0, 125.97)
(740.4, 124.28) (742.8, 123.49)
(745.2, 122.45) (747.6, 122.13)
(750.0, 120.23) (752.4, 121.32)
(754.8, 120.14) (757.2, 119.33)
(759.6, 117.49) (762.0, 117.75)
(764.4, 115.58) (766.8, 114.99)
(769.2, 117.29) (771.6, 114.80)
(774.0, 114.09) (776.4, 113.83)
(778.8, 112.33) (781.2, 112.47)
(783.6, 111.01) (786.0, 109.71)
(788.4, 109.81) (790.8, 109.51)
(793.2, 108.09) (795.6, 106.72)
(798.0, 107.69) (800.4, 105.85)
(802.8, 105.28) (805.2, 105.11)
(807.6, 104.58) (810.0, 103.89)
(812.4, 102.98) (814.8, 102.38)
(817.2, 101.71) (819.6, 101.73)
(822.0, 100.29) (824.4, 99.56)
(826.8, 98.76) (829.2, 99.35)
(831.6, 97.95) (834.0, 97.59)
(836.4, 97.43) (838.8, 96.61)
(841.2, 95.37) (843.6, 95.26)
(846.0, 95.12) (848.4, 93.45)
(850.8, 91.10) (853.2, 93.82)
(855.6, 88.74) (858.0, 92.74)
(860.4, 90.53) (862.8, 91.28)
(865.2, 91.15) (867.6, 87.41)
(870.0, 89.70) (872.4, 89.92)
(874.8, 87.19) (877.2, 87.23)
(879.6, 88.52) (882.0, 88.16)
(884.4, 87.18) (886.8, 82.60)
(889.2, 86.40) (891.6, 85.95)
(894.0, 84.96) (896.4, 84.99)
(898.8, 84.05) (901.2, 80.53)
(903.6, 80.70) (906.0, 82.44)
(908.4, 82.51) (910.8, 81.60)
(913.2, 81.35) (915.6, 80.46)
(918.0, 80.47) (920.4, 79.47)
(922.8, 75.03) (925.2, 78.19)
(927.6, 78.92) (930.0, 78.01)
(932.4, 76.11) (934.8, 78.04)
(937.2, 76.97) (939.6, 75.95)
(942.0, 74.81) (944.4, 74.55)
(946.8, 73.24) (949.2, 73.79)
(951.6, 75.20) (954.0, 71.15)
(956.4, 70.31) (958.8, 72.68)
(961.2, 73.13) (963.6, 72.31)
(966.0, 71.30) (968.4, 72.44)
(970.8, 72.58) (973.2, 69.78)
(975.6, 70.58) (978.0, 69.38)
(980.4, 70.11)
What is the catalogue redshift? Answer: 0.001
